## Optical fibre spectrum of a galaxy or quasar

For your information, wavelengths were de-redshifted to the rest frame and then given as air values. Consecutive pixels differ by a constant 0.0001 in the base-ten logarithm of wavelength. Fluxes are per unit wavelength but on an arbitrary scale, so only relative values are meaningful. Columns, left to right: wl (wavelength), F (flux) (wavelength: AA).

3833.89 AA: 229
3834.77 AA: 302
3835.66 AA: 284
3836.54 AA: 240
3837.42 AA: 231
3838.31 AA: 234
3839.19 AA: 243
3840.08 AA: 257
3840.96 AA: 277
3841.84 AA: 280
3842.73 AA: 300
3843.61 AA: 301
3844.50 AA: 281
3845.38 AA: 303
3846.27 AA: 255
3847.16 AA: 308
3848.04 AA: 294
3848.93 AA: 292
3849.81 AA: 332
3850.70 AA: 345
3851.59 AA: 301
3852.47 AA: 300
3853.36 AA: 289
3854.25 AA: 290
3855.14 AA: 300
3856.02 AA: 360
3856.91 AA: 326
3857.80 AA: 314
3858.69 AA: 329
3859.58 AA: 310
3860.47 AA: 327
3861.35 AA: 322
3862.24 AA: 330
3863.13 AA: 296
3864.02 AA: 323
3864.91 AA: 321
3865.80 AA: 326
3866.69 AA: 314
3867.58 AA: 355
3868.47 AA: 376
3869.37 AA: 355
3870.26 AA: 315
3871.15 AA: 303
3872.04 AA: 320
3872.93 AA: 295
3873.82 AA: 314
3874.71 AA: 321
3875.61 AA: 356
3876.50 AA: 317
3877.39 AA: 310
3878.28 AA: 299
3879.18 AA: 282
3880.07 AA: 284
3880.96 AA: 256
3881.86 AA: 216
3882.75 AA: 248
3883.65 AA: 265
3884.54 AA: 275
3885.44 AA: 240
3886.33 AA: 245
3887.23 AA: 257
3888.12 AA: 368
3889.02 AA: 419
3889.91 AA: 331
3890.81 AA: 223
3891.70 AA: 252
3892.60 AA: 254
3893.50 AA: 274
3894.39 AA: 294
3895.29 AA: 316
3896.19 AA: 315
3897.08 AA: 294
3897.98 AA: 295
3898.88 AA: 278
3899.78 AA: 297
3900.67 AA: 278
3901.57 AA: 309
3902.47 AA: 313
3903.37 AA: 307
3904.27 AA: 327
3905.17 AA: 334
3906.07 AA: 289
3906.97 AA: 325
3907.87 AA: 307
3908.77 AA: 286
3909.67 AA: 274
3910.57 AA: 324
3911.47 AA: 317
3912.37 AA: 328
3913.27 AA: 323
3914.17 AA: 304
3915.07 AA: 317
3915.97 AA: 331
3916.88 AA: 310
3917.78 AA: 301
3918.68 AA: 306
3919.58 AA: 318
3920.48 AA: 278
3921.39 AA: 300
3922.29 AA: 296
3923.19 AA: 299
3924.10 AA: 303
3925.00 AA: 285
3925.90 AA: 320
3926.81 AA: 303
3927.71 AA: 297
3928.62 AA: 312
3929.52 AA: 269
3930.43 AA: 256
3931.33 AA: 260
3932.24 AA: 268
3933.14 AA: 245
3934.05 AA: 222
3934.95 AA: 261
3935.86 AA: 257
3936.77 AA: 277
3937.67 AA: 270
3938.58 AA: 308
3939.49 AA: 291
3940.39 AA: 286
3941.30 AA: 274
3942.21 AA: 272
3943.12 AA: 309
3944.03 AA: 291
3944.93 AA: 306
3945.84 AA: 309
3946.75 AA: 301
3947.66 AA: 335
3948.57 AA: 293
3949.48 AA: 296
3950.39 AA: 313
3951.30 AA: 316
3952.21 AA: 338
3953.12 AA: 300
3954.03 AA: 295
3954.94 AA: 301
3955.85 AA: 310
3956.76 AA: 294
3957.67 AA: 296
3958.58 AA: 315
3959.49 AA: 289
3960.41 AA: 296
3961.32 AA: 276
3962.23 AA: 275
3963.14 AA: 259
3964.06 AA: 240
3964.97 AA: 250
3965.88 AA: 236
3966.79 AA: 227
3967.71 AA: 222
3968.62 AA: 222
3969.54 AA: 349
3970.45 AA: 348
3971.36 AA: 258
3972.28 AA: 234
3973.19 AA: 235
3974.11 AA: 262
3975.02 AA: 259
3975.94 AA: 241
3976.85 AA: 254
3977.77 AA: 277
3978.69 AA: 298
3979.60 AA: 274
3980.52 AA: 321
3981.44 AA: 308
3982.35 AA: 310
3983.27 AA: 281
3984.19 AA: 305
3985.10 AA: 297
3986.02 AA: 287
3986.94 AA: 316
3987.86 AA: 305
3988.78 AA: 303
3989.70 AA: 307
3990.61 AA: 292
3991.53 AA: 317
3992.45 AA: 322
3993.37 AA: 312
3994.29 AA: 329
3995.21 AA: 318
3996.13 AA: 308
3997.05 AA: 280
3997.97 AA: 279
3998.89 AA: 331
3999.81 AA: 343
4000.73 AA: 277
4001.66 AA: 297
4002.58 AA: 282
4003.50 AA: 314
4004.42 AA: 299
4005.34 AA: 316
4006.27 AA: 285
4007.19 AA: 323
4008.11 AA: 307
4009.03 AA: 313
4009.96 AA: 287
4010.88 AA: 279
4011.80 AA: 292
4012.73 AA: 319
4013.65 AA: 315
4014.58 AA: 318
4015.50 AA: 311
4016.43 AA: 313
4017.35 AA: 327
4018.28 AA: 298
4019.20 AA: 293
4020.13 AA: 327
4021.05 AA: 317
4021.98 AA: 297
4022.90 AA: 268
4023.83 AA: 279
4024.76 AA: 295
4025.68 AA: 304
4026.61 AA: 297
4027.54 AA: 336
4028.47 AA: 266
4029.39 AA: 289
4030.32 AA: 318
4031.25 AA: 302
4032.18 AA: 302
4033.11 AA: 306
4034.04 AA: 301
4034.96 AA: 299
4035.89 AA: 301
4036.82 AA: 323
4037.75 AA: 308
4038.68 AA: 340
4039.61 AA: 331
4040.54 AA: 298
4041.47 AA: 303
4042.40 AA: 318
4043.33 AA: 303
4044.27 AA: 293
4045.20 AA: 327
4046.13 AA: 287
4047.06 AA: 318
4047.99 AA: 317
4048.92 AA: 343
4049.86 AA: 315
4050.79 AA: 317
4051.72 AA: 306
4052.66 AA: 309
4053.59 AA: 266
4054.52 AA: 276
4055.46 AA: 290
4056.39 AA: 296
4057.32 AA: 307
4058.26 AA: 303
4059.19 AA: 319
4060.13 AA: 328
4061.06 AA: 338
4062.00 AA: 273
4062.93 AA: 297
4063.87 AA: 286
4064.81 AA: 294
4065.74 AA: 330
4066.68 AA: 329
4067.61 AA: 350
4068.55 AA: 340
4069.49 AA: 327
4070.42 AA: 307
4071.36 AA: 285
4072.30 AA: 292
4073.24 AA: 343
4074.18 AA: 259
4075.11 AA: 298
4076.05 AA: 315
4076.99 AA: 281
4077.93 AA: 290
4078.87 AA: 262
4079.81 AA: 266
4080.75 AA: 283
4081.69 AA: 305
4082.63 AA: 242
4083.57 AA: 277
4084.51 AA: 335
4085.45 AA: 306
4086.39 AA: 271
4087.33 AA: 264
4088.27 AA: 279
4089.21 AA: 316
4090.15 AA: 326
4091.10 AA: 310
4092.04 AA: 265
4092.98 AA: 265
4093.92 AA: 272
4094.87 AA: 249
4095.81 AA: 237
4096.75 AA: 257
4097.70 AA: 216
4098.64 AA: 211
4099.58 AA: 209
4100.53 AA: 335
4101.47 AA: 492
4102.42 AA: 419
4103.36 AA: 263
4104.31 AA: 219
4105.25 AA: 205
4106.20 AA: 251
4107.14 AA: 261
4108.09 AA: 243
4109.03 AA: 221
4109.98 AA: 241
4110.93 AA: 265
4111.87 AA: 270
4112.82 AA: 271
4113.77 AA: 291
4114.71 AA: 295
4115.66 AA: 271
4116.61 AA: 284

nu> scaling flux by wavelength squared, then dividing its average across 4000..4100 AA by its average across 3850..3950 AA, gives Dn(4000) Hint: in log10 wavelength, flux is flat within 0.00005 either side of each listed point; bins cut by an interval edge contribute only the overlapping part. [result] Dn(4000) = 1.07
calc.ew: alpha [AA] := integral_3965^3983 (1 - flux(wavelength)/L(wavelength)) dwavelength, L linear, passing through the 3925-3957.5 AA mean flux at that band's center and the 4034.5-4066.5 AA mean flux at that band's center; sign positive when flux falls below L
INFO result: 1.56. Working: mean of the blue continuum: 290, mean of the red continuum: 308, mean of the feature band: 270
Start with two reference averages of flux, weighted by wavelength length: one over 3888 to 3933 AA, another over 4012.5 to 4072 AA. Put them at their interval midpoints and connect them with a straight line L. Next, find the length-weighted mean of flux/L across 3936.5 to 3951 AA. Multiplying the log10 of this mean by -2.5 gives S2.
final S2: 0.02 mag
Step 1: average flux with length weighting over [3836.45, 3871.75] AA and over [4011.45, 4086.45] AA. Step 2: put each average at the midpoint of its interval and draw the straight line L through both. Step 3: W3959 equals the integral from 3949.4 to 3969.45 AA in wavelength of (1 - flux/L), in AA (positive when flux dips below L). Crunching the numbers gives 1.52 AA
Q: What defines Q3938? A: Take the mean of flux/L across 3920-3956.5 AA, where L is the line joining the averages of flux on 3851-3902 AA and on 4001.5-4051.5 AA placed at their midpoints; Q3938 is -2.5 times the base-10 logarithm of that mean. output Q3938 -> 0.051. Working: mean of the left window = 303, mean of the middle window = 291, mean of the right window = 306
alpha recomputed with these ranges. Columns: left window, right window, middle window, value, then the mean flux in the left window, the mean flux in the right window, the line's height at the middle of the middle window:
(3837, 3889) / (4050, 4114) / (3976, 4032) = -1.7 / 301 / 289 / 293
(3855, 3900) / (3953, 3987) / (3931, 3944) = 0.7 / 304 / 279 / 288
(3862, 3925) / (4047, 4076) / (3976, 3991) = 0.6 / 303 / 308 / 306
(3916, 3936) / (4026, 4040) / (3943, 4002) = 0.8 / 286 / 308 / 296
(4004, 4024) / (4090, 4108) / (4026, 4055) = -1.2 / 304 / 275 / 295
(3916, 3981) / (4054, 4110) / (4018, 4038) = -1.0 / 284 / 289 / 287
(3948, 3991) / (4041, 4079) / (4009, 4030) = -0.4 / 285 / 306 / 297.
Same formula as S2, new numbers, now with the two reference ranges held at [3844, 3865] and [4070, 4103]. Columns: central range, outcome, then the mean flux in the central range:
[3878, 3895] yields 0.11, 278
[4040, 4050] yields -0.06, 311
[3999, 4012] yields -0.02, 302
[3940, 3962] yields 0.01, 300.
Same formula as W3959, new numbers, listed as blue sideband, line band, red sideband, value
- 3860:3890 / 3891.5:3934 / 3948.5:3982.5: -0.1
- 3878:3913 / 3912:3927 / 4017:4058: -0.6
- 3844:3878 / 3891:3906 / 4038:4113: 0.8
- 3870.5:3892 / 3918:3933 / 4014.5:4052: 0.3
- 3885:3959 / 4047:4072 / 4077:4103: -1.8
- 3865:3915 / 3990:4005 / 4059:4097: -0.4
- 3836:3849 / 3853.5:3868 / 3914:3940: -2.3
